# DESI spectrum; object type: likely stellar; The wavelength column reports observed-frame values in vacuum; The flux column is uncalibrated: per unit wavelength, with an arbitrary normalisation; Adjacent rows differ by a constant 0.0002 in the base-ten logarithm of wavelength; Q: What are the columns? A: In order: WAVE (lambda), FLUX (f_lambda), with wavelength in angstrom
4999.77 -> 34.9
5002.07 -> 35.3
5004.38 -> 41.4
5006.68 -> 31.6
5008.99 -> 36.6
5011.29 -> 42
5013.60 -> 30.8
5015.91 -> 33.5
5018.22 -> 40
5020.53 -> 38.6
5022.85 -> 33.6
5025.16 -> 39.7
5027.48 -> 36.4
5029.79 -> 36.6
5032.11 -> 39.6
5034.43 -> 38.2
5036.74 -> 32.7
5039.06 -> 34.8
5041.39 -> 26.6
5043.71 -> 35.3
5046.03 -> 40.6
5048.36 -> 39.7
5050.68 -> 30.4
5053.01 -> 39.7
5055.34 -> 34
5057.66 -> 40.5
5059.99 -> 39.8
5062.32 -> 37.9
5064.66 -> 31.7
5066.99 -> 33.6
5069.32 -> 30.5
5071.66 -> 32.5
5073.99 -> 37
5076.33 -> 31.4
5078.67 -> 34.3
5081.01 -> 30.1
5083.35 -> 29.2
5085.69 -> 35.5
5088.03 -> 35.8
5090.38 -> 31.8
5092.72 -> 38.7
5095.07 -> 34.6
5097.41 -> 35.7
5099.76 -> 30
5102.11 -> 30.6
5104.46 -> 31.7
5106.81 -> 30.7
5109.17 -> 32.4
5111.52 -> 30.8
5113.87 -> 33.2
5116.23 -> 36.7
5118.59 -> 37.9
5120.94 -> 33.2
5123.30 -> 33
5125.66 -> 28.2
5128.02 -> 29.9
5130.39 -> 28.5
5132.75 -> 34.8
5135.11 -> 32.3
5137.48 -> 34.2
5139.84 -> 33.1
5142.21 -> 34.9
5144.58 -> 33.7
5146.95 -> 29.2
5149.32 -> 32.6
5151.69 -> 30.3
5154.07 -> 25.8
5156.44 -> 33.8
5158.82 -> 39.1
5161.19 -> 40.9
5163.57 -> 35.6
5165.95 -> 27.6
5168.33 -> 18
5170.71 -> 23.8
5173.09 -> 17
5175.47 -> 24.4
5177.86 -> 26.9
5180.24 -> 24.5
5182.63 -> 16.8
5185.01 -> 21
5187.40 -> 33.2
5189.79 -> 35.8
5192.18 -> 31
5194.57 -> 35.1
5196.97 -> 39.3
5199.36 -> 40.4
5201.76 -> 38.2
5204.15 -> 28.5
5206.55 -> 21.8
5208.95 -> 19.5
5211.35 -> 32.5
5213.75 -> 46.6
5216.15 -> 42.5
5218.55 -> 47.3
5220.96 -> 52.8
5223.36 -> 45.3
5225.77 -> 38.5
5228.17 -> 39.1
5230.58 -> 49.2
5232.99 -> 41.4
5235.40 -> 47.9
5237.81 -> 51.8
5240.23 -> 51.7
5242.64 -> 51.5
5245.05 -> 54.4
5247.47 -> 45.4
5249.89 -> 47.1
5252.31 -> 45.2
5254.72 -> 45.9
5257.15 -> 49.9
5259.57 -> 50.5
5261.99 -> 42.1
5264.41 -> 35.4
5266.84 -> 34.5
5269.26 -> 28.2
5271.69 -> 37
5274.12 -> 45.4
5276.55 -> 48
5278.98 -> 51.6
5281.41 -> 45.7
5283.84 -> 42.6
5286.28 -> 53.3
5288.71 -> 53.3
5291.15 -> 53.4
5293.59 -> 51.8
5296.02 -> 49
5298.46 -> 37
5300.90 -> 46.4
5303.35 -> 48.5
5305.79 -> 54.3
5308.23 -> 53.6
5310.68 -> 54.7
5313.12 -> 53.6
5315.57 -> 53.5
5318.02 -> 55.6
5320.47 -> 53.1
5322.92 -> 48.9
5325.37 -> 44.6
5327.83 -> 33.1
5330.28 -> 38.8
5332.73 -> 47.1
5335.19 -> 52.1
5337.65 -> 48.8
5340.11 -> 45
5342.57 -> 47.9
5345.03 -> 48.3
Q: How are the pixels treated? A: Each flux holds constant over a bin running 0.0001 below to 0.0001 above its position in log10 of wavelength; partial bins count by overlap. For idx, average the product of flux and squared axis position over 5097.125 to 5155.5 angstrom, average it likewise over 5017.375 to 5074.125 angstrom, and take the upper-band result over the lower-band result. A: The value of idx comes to 0.9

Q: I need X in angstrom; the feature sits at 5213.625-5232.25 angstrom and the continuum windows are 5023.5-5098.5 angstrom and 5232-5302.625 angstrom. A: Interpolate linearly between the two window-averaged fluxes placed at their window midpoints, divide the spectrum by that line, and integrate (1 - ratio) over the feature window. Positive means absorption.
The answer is -0.52 angstrom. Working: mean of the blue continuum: 35.1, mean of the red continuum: 46.1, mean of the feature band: 45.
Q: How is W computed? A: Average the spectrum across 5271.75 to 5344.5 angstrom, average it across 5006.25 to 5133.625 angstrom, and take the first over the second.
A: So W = 1.41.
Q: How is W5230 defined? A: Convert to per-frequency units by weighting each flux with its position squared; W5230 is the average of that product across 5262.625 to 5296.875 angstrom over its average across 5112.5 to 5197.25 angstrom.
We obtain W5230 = 1.5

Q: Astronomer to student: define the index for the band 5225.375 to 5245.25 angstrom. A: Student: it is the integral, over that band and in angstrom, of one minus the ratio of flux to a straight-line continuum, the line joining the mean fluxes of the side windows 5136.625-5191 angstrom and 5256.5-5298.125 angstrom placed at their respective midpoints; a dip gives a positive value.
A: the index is -4.0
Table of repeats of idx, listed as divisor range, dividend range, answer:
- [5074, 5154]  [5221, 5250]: 1.51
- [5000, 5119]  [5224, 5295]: 1.42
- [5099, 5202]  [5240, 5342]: 1.60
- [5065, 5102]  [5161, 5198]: 0.87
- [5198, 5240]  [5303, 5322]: 1.37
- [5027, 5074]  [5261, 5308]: 1.40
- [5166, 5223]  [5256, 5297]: 1.49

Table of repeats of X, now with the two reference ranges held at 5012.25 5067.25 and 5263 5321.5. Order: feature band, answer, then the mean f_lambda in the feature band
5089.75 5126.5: 5.6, 33.1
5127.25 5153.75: 5.6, 32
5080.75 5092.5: 1.5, 33.2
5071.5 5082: 1.3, 33.2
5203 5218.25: 3.8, 32.8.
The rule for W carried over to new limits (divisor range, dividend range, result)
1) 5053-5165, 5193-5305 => 1.30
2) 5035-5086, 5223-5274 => 1.29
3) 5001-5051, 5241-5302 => 1.27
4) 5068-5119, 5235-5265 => 1.44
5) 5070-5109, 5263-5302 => 1.35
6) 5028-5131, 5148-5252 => 1.06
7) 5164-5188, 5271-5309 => 2.06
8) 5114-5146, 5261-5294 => 1.34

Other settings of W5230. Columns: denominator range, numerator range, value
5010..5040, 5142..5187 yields 0.81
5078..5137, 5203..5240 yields 1.30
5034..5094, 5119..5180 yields 0.91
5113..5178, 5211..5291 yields 1.53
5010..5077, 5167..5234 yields 0.99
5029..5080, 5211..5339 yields 1.44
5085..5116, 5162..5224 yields 0.99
